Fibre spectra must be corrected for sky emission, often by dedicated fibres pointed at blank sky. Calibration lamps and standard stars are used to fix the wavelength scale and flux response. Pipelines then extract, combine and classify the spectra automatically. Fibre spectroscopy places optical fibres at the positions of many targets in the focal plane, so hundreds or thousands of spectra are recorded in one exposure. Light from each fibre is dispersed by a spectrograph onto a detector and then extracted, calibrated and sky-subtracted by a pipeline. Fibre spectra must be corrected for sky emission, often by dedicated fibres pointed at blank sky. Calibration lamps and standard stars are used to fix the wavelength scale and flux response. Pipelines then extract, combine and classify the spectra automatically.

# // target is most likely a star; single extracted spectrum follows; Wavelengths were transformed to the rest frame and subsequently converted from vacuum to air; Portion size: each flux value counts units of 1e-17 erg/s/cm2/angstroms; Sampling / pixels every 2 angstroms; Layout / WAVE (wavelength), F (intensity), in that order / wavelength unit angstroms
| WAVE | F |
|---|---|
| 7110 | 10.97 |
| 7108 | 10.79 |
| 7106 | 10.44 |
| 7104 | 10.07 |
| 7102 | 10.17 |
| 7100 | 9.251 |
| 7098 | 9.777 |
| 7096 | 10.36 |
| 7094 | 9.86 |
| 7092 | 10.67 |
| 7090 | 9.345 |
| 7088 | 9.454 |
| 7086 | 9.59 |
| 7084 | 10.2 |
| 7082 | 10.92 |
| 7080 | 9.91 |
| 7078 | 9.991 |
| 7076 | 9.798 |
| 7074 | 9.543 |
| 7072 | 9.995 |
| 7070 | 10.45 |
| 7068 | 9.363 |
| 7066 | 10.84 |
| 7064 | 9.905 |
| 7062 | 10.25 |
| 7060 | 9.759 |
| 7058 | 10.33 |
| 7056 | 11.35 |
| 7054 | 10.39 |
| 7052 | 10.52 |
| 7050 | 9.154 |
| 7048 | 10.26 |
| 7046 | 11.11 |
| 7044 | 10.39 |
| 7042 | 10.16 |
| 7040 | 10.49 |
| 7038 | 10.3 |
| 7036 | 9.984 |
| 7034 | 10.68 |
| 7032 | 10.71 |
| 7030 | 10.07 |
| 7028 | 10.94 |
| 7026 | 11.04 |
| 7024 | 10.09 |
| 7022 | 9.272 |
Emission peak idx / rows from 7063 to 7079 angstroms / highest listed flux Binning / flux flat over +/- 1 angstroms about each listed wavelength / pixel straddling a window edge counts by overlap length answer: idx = 10.84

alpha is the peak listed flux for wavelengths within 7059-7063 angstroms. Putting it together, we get 10.25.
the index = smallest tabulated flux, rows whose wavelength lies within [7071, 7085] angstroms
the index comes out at 9.543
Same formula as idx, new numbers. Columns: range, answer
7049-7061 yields 11.35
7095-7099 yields 10.36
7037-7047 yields 11.11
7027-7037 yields 10.94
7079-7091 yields 10.92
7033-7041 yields 10.68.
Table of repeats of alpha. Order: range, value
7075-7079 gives 9.991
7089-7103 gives 10.67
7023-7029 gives 11.04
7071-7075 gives 9.995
